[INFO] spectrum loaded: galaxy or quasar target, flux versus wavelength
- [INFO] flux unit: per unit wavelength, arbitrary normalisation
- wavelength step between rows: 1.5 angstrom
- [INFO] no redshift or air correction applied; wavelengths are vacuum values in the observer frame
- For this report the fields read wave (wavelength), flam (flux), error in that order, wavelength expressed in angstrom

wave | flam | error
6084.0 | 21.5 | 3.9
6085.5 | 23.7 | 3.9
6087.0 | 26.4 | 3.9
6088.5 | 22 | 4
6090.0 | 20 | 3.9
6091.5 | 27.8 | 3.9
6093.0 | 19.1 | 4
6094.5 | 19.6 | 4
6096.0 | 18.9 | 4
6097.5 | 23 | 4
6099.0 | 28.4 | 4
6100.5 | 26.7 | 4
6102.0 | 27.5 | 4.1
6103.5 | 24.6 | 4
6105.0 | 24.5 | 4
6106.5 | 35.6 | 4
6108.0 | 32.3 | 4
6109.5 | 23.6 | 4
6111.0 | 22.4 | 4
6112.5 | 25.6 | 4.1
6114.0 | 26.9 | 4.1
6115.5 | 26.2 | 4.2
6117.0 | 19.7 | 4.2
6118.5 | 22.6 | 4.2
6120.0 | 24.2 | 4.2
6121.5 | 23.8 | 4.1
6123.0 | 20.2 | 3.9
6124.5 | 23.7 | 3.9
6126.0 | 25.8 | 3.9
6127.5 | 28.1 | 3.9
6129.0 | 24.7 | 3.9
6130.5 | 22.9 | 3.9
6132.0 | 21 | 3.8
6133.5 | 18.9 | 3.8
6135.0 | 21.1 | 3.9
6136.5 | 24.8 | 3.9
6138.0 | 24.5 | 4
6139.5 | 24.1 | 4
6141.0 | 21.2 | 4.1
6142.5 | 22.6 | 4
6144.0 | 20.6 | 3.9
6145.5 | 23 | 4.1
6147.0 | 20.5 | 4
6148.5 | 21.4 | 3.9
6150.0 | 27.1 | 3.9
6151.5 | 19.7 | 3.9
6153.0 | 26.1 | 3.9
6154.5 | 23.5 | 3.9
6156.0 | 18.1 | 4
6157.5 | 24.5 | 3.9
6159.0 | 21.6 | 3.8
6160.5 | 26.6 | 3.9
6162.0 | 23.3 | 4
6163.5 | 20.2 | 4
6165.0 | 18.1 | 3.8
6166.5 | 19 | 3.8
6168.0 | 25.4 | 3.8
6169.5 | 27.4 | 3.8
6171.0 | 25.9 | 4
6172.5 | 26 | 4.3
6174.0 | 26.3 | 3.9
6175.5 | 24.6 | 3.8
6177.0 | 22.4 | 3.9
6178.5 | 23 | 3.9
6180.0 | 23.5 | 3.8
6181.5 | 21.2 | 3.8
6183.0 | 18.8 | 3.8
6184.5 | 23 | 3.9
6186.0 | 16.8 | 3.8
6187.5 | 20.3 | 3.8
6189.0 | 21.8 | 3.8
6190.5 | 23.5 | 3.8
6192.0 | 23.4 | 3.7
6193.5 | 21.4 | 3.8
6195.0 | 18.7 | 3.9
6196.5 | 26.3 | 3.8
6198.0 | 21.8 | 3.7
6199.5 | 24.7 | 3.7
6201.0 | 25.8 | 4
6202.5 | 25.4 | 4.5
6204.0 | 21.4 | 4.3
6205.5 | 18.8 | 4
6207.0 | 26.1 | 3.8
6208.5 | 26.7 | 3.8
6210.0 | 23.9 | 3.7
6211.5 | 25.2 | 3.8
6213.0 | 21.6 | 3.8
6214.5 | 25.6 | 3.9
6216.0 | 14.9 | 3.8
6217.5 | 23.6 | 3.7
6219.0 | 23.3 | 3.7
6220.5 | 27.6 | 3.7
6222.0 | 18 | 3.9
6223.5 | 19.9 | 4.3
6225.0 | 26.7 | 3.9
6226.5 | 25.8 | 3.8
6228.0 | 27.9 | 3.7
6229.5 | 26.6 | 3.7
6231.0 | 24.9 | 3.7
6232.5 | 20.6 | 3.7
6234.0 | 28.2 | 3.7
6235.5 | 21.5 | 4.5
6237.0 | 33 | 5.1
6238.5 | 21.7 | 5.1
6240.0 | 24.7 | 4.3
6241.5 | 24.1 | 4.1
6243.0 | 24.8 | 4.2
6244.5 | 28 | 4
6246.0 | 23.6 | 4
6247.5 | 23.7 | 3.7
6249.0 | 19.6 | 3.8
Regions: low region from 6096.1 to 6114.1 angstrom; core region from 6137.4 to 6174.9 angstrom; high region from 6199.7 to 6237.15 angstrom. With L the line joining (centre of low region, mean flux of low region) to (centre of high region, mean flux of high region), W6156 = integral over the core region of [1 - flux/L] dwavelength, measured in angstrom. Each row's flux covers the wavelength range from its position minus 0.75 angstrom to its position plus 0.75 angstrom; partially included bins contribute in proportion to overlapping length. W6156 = 3.4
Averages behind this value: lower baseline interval 26.5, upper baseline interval 24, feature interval 23.1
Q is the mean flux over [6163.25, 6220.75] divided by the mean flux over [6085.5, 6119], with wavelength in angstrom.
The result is 0.93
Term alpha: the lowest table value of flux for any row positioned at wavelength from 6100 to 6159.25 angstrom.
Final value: 18.1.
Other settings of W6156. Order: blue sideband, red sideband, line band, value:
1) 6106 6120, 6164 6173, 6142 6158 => 1.2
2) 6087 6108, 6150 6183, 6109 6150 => 1.5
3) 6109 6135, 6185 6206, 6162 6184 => -0.4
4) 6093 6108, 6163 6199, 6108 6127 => 0.5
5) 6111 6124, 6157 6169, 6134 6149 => 0.4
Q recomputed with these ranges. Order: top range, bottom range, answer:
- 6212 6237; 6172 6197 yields 1.07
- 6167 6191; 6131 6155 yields 1.03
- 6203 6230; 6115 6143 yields 1.02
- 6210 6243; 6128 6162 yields 1.06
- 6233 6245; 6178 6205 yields 1.15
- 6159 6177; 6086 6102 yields 1.01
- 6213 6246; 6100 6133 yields 0.97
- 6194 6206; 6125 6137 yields 0.98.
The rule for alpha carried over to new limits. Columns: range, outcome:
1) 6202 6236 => 14.9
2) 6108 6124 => 19.7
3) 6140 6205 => 16.8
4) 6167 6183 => 18.8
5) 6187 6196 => 18.7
